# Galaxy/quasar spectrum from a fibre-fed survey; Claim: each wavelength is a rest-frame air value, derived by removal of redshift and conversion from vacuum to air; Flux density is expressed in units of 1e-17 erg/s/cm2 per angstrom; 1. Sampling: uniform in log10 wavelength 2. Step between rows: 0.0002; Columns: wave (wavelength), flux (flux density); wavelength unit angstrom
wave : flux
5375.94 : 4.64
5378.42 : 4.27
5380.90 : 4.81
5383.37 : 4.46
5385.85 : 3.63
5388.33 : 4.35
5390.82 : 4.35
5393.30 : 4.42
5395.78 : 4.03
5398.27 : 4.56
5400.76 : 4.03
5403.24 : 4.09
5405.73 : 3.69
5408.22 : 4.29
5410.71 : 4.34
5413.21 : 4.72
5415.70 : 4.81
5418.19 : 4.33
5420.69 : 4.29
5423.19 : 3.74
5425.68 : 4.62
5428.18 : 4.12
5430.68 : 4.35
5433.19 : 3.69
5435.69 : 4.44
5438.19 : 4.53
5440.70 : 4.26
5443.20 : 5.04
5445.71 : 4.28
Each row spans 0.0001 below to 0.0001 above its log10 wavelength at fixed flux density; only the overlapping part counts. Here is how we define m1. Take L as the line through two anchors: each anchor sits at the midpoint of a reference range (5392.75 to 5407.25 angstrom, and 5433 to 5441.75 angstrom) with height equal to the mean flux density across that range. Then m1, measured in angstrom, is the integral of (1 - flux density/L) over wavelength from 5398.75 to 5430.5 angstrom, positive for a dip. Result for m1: -0.6 angstrom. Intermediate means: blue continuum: 4.13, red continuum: 4.3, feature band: 4.27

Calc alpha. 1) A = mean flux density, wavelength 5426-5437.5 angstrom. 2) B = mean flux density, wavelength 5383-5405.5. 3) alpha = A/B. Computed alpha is 1.01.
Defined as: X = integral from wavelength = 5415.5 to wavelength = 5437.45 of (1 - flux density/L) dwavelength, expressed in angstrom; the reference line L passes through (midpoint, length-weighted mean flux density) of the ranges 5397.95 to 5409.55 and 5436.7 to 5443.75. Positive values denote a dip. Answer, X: 0.7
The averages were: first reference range 4.1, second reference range 4.56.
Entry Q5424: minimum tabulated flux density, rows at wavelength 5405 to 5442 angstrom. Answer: 3.69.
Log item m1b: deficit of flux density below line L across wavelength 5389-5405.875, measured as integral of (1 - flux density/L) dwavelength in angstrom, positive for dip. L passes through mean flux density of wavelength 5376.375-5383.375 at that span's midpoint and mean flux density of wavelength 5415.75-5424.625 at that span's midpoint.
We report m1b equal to 0.76 angstrom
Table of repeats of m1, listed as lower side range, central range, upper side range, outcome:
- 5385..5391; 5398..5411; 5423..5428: 0.1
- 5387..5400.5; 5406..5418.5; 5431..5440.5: -0.5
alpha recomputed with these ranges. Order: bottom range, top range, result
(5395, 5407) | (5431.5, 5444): 1.07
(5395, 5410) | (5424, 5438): 1.03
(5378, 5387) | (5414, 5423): 1.02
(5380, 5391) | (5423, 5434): 0.97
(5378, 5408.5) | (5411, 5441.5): 1.02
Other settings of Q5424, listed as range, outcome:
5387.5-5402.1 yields 4.03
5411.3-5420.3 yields 4.33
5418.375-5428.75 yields 3.74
